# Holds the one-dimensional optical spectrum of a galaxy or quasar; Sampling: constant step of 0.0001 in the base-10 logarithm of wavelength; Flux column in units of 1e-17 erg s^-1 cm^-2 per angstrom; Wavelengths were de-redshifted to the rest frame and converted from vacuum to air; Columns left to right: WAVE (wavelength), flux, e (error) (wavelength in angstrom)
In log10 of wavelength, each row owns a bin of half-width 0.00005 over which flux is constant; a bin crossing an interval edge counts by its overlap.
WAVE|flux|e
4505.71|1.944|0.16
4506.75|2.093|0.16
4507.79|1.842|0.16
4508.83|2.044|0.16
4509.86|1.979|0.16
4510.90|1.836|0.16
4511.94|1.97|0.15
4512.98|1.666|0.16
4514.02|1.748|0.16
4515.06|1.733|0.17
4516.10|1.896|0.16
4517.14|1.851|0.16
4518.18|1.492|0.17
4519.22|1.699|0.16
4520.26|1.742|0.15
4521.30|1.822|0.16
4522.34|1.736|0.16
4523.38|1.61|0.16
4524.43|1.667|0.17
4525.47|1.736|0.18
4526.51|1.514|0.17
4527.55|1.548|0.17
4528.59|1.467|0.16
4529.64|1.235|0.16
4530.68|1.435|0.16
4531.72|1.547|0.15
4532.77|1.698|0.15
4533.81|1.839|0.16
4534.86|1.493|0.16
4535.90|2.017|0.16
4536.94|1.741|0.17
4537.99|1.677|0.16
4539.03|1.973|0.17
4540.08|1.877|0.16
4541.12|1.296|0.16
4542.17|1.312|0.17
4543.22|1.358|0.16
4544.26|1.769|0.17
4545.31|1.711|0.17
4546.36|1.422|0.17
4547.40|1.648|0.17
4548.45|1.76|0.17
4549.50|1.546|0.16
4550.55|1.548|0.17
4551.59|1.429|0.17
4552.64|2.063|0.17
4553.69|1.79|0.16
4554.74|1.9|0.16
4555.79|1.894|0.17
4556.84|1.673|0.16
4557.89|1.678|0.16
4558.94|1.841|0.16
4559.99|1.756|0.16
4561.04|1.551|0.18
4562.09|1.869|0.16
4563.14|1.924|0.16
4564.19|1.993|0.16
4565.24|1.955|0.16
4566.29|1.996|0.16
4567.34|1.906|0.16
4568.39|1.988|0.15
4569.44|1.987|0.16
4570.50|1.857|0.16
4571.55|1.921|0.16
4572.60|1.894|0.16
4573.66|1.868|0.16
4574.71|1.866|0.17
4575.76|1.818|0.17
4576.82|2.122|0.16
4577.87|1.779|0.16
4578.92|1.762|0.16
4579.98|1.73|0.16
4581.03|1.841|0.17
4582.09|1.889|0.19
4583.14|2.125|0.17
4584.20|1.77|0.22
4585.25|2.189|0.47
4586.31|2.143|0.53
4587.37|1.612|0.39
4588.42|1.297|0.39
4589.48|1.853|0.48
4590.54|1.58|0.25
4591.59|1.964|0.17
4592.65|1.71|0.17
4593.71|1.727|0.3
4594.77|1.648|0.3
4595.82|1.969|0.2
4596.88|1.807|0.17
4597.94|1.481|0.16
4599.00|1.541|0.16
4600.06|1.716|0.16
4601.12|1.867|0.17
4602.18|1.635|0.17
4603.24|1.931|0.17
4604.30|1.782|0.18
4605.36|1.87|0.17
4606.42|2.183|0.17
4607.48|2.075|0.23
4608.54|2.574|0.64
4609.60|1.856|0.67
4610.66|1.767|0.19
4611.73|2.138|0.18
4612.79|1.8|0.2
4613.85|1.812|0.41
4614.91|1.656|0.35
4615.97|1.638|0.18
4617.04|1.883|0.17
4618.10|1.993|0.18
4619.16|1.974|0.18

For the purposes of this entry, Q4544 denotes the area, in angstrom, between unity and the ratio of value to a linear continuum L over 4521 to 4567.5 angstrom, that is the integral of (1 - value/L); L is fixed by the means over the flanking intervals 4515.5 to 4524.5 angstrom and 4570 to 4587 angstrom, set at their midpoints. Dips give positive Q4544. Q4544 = 2.9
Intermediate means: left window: 1.73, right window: 1.91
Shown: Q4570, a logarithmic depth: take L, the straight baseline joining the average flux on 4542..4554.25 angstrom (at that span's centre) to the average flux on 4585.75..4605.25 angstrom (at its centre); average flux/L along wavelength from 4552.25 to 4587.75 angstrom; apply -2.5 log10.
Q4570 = -0.12 mag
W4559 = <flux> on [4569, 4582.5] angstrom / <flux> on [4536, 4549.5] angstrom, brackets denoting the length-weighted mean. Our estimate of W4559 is 1.14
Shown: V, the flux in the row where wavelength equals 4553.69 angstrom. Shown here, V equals 1.79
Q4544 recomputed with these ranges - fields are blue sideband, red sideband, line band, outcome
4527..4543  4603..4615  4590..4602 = 1.1 angstrom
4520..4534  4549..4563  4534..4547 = 0.2 angstrom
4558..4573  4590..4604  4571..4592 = -0.5 angstrom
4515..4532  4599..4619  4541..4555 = 0.7 angstrom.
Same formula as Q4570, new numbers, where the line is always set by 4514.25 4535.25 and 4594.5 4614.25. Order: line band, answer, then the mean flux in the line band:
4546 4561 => 0.01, 1.71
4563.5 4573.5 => -0.10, 1.94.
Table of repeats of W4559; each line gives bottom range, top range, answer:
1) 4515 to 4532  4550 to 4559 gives 1.07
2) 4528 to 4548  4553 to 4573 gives 1.16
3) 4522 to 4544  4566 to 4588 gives 1.18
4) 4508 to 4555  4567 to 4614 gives 1.10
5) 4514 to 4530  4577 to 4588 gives 1.14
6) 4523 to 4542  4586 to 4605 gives 1.07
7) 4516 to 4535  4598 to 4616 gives 1.15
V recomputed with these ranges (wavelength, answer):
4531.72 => 1.547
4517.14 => 1.851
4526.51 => 1.514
